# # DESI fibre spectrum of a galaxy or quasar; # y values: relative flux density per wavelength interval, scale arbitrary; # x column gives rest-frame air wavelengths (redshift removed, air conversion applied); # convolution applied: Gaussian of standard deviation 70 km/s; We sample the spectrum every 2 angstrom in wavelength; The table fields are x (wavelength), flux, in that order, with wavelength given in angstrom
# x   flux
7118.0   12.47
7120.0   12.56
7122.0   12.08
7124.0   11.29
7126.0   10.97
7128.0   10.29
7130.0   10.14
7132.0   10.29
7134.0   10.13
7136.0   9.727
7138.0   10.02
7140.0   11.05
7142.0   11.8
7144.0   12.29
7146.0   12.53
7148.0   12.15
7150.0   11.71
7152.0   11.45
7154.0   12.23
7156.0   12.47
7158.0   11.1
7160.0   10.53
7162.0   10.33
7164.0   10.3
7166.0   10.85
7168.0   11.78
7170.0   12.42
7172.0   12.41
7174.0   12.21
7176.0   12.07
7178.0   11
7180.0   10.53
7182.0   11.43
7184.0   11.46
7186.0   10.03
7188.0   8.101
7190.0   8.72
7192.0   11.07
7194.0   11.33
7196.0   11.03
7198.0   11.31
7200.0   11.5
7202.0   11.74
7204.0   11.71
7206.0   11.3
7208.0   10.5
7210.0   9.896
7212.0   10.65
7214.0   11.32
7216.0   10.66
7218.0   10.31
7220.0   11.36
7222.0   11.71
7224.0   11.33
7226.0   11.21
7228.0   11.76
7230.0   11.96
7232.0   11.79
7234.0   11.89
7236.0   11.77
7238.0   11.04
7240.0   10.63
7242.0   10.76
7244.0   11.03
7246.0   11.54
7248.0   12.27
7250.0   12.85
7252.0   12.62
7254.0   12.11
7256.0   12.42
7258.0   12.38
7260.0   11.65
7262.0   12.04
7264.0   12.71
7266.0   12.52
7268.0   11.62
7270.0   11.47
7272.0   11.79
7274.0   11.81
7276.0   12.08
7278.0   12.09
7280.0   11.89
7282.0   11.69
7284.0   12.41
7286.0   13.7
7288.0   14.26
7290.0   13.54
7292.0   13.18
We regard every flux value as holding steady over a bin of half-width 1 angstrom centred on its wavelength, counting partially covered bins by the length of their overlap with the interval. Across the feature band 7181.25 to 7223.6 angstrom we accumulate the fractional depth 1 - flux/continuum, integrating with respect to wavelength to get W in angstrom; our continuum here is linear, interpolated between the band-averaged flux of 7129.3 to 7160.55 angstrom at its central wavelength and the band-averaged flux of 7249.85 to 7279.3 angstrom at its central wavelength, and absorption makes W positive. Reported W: 3.08 angstrom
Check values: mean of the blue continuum 11.2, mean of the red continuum 12.1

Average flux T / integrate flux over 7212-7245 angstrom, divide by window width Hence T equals 11.3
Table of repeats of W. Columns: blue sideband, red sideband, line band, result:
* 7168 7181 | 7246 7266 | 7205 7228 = 2.1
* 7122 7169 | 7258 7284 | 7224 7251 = 0.4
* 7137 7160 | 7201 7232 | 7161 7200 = 1.5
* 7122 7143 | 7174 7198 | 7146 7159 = -1.5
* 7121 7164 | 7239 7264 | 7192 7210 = 0.5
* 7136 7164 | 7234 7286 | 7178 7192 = 1.7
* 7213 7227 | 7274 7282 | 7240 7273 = -0.8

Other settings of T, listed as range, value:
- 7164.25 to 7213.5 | 11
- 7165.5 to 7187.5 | 11.4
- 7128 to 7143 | 10.4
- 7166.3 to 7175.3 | 12.1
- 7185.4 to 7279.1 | 11.4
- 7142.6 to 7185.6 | 11.6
